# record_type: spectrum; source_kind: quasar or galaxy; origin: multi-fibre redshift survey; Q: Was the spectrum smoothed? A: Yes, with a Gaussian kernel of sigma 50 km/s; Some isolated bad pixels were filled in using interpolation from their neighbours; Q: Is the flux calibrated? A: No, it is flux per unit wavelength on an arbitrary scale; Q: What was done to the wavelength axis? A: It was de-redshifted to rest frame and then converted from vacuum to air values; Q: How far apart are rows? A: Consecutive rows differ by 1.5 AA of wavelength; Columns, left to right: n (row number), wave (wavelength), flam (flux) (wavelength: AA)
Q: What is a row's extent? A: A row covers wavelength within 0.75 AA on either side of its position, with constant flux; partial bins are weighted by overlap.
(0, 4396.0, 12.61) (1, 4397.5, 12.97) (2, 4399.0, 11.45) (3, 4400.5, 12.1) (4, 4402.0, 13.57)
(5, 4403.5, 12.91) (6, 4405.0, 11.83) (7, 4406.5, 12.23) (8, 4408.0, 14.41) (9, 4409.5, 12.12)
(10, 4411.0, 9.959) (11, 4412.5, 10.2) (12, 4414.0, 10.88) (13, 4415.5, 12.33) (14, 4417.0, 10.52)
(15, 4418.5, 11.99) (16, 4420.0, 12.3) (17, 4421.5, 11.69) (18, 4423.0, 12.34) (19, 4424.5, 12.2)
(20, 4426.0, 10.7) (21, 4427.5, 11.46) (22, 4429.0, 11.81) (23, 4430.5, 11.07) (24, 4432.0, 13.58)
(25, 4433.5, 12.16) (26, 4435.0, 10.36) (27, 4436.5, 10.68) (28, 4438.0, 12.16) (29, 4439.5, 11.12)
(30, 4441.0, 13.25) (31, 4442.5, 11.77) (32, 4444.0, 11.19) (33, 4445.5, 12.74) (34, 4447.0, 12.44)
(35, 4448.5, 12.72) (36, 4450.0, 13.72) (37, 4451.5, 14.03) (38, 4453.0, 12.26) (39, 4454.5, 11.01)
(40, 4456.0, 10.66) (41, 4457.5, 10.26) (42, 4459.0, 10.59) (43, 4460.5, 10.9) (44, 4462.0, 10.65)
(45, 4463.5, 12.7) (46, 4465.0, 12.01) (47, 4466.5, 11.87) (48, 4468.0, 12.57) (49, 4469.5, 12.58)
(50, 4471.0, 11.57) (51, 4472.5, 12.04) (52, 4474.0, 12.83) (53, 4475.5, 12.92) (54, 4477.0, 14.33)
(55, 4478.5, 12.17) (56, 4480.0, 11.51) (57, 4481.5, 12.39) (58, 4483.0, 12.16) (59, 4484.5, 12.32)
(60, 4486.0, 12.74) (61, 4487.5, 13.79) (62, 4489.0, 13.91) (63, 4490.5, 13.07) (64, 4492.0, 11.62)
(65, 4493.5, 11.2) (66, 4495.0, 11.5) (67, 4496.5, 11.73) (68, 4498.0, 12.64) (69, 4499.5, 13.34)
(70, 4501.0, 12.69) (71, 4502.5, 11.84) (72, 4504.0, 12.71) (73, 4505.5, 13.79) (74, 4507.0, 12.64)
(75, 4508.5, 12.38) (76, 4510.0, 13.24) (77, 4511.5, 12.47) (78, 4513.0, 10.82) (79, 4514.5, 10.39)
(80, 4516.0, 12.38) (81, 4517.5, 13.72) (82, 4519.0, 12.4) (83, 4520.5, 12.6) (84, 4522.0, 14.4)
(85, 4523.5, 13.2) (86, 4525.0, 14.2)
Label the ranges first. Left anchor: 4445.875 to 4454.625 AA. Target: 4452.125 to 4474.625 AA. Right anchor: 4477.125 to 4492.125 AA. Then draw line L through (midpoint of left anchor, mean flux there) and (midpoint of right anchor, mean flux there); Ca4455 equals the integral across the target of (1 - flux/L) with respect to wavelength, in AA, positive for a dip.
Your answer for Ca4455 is 2.0 AA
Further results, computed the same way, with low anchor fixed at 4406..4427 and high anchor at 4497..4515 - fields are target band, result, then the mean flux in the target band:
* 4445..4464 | 0.20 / 11.9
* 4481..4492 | -0.51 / 12.8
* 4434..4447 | 0.20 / 11.7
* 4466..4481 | -0.35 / 12.4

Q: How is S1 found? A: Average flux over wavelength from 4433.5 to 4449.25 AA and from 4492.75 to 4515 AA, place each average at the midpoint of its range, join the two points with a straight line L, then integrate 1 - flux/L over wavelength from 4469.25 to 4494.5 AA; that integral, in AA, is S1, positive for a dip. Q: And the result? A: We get -0.87 AA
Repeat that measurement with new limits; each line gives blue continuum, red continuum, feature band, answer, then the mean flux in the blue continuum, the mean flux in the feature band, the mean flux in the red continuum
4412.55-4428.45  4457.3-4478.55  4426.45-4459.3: -0.21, 11.6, 11.9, 12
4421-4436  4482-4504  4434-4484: 0.29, 11.7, 12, 12.5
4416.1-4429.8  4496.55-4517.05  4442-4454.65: -0.66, 11.7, 12.5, 12.4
